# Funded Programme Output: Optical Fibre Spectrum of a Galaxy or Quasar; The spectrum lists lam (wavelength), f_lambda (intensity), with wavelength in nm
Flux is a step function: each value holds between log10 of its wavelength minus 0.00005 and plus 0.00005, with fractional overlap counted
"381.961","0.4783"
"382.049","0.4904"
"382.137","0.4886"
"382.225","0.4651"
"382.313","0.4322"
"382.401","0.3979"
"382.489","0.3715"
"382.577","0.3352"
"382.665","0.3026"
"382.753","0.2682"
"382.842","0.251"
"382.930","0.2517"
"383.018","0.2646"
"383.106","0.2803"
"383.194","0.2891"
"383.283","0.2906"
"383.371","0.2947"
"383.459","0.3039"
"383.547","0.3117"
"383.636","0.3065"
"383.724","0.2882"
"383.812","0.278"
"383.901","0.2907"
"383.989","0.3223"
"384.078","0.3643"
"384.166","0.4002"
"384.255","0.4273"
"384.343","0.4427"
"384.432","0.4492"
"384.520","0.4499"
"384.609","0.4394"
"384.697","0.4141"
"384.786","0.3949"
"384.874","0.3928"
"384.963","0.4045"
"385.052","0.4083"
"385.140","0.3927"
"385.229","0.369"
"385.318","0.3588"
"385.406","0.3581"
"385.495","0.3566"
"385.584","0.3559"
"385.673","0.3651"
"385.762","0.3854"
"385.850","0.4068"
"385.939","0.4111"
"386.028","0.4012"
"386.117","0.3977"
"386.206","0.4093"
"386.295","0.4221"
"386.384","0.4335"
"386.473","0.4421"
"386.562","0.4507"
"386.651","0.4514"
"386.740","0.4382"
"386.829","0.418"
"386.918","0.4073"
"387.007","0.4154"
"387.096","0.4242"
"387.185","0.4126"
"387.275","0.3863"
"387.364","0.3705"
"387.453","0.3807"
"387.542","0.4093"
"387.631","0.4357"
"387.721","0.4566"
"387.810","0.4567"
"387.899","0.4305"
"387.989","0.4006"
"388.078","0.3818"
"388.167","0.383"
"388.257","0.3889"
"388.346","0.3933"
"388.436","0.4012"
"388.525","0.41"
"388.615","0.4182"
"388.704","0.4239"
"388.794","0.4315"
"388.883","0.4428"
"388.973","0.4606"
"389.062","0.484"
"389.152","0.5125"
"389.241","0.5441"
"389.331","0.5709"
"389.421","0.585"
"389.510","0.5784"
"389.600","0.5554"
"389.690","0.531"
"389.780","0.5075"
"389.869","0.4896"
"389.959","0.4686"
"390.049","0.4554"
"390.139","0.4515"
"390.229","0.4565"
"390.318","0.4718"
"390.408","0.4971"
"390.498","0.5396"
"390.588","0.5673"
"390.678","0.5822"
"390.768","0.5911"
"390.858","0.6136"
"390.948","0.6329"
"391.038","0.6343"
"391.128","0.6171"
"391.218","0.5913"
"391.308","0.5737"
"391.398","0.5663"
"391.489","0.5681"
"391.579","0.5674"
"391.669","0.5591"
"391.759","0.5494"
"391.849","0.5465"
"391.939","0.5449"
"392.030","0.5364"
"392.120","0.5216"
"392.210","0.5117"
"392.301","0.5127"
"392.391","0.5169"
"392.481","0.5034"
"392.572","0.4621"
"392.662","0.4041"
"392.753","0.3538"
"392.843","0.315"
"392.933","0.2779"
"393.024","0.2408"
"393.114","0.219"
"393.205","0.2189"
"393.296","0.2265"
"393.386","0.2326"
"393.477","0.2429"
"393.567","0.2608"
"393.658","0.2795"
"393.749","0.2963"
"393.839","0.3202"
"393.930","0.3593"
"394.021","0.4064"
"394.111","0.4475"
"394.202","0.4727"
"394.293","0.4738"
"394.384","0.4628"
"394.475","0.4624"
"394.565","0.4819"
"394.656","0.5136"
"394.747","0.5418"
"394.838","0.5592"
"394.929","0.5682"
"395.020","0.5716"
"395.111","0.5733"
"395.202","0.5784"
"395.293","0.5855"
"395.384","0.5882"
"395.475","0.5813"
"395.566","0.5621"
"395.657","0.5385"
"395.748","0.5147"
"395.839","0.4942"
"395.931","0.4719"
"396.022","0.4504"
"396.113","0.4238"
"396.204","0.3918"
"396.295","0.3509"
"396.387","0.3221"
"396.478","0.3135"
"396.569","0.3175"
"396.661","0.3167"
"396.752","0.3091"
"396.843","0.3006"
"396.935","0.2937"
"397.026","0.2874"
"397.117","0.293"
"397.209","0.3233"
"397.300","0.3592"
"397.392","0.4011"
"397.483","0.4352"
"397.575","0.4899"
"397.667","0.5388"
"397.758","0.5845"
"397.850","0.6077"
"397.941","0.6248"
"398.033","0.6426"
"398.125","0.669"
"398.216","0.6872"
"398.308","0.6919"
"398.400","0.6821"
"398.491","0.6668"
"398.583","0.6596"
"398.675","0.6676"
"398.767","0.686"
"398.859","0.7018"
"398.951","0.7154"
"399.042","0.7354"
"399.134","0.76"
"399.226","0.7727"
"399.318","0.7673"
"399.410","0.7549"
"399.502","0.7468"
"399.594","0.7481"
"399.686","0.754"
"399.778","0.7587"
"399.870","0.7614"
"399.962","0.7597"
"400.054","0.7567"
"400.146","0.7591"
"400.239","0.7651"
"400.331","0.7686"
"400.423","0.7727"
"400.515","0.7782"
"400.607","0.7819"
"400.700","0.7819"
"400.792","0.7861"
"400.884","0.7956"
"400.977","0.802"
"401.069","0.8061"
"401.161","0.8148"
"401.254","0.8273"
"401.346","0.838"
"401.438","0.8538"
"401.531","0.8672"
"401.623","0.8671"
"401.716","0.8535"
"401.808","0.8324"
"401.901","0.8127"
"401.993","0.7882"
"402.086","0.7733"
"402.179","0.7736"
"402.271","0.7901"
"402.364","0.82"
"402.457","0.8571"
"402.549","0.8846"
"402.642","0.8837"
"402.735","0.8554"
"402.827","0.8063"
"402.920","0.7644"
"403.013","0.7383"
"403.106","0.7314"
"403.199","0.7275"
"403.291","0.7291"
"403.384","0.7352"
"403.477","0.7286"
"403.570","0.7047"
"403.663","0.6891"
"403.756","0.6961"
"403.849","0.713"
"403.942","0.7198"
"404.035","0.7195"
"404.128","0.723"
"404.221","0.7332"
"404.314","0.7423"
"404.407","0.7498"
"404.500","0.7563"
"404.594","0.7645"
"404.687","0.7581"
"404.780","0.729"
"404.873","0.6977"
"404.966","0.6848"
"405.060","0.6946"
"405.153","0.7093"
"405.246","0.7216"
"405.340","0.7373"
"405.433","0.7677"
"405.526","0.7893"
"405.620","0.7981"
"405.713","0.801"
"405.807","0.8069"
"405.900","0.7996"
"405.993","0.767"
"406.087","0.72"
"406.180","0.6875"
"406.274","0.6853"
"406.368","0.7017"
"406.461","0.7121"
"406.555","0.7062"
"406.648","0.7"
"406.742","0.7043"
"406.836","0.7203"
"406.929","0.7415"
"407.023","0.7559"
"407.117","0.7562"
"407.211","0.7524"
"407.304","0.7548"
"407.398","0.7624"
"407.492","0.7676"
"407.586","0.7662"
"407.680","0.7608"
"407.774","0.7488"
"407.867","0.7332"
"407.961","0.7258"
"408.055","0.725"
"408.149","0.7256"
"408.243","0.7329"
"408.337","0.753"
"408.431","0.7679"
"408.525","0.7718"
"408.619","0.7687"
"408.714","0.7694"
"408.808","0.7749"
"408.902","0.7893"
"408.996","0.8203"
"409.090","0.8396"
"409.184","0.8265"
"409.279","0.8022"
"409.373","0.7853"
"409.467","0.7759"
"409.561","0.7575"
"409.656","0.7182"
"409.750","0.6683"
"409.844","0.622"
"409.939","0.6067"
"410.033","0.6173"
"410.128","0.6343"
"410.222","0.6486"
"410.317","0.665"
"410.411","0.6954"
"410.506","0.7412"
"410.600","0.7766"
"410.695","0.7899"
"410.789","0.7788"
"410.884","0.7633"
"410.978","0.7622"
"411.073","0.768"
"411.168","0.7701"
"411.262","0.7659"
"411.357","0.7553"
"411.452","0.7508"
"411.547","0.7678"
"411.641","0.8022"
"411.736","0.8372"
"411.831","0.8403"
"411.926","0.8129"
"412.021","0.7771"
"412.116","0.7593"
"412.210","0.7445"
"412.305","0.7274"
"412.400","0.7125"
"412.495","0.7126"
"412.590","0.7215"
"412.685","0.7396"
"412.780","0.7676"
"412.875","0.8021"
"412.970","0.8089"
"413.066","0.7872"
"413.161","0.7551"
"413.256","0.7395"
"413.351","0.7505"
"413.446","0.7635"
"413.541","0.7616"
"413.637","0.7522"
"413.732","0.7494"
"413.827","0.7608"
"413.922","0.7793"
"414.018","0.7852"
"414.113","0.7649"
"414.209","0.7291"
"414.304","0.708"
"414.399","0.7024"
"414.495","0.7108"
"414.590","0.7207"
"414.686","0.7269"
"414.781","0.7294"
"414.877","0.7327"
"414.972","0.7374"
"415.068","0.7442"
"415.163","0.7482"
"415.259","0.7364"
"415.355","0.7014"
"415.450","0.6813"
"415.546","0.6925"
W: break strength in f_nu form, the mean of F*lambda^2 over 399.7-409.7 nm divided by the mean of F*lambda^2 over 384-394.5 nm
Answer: 1.88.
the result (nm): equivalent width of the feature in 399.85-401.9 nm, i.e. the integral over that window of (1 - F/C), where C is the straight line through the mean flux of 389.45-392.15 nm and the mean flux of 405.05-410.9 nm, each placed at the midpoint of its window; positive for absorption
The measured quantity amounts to -0.439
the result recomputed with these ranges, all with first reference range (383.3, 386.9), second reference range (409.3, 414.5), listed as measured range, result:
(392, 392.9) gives 0.04 nm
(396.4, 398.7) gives 0.30 nm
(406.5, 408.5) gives -0.16 nm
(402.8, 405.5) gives -0.38 nm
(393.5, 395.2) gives 0.21 nm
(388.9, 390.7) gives -0.26 nm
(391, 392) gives -0.22 nm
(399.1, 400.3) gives -0.37 nm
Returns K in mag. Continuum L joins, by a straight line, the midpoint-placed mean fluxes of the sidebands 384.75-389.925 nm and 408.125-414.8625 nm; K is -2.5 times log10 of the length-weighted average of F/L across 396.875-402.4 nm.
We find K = -0.171 mag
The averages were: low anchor 0.43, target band 0.697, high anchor 0.75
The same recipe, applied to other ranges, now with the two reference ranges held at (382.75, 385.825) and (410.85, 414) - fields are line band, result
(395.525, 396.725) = 0.25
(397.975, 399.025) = -0.21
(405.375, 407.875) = -0.10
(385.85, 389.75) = -0.10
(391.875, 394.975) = 0.20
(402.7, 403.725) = -0.18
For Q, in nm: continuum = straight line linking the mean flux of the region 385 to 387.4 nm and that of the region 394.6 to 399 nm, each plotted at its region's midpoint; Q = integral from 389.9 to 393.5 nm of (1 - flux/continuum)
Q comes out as -0.15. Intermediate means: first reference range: 0.402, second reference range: 0.51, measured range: 0.475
